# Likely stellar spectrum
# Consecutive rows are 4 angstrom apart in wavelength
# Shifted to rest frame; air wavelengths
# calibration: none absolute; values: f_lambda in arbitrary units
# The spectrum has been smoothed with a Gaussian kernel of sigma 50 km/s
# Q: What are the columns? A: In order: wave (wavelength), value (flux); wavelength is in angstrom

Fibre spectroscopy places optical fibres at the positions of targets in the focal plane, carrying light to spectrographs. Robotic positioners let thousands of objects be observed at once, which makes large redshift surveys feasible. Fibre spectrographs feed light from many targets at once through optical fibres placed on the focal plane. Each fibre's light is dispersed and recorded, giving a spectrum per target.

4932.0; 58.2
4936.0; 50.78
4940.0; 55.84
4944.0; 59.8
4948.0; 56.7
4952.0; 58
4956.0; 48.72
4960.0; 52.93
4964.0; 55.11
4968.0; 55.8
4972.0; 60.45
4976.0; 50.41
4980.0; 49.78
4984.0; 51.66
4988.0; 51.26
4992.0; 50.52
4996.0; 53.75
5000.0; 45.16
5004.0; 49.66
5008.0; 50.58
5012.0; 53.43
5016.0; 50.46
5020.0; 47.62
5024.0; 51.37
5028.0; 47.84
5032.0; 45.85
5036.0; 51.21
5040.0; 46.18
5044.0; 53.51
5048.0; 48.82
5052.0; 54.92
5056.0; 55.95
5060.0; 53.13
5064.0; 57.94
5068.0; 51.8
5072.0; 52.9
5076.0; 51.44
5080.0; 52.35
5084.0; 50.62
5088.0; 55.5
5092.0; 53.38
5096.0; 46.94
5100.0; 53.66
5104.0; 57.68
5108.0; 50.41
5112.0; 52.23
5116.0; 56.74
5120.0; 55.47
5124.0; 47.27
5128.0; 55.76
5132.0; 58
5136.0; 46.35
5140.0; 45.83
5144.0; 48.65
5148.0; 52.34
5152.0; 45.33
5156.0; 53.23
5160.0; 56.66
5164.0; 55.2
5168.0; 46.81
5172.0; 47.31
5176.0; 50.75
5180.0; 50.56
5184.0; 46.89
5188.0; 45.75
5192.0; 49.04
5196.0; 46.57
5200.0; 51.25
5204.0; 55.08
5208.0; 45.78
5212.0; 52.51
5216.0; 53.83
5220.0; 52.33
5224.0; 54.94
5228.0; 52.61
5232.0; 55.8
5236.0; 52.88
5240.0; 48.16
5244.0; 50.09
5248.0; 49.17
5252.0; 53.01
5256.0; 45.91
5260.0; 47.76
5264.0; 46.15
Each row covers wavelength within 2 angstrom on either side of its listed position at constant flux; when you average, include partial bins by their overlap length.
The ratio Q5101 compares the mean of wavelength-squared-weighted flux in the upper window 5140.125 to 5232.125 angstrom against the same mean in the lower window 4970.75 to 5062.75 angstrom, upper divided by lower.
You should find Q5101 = 1.06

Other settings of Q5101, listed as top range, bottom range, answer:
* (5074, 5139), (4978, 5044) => 1.10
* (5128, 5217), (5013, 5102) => 1.02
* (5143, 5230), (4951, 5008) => 1.05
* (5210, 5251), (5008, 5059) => 1.11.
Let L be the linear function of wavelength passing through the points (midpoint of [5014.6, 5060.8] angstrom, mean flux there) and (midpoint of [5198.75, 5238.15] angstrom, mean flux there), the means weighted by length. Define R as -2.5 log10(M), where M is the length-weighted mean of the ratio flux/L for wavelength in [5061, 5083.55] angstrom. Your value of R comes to -0.05 mag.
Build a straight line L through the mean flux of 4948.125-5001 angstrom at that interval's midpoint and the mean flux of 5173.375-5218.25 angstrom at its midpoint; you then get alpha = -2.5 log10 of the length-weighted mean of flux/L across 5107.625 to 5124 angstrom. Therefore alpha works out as -0.05 mag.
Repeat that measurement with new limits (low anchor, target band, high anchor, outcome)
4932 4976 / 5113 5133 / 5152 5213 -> -0.06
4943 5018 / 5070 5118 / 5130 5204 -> -0.04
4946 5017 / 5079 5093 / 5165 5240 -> -0.03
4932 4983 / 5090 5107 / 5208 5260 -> 0.00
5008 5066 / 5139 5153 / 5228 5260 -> 0.06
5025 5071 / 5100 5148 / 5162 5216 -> -0.04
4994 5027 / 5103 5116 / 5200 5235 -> -0.05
